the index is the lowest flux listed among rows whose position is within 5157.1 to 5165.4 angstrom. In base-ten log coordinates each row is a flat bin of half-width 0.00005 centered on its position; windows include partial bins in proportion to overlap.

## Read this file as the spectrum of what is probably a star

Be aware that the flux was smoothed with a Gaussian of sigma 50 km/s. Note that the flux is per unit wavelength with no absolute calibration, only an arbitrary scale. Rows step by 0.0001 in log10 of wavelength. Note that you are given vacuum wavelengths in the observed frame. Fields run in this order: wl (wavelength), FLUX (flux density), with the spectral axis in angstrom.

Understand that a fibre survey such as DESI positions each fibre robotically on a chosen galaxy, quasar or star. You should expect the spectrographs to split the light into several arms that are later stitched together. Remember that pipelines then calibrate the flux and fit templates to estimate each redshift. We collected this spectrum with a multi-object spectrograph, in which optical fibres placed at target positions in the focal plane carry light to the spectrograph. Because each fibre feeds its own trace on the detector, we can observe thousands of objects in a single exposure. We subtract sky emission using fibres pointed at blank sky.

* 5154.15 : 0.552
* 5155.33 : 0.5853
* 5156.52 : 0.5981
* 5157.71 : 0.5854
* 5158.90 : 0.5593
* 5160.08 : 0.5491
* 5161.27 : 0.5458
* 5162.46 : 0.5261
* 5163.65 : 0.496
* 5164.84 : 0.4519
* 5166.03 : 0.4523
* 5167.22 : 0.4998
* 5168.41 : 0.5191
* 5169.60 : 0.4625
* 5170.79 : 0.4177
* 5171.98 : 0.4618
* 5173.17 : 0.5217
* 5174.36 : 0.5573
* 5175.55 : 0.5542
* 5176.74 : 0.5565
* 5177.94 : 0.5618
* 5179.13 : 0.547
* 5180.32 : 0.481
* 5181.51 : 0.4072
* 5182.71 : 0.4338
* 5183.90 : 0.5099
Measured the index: 0.4519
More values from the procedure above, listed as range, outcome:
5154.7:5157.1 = 0.5853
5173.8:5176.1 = 0.5542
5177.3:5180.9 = 0.481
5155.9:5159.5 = 0.5593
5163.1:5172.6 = 0.4177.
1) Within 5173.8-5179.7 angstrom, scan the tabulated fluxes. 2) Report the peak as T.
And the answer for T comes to 0.5618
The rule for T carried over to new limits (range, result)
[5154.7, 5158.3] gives 0.5981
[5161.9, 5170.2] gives 0.5261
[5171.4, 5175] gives 0.5573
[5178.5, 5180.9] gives 0.547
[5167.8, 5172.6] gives 0.5191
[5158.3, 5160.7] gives 0.5593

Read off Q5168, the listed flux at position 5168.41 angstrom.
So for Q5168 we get 0.5191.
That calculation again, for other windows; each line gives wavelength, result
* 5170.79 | 0.4177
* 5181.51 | 0.4072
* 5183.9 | 0.5099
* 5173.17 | 0.5217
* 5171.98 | 0.4618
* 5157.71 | 0.5854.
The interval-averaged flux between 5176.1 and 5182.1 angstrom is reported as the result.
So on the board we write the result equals 0.511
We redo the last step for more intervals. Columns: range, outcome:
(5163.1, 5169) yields 0.484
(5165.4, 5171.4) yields 0.47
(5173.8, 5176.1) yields 0.556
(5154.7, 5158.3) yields 0.589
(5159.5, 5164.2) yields 0.529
